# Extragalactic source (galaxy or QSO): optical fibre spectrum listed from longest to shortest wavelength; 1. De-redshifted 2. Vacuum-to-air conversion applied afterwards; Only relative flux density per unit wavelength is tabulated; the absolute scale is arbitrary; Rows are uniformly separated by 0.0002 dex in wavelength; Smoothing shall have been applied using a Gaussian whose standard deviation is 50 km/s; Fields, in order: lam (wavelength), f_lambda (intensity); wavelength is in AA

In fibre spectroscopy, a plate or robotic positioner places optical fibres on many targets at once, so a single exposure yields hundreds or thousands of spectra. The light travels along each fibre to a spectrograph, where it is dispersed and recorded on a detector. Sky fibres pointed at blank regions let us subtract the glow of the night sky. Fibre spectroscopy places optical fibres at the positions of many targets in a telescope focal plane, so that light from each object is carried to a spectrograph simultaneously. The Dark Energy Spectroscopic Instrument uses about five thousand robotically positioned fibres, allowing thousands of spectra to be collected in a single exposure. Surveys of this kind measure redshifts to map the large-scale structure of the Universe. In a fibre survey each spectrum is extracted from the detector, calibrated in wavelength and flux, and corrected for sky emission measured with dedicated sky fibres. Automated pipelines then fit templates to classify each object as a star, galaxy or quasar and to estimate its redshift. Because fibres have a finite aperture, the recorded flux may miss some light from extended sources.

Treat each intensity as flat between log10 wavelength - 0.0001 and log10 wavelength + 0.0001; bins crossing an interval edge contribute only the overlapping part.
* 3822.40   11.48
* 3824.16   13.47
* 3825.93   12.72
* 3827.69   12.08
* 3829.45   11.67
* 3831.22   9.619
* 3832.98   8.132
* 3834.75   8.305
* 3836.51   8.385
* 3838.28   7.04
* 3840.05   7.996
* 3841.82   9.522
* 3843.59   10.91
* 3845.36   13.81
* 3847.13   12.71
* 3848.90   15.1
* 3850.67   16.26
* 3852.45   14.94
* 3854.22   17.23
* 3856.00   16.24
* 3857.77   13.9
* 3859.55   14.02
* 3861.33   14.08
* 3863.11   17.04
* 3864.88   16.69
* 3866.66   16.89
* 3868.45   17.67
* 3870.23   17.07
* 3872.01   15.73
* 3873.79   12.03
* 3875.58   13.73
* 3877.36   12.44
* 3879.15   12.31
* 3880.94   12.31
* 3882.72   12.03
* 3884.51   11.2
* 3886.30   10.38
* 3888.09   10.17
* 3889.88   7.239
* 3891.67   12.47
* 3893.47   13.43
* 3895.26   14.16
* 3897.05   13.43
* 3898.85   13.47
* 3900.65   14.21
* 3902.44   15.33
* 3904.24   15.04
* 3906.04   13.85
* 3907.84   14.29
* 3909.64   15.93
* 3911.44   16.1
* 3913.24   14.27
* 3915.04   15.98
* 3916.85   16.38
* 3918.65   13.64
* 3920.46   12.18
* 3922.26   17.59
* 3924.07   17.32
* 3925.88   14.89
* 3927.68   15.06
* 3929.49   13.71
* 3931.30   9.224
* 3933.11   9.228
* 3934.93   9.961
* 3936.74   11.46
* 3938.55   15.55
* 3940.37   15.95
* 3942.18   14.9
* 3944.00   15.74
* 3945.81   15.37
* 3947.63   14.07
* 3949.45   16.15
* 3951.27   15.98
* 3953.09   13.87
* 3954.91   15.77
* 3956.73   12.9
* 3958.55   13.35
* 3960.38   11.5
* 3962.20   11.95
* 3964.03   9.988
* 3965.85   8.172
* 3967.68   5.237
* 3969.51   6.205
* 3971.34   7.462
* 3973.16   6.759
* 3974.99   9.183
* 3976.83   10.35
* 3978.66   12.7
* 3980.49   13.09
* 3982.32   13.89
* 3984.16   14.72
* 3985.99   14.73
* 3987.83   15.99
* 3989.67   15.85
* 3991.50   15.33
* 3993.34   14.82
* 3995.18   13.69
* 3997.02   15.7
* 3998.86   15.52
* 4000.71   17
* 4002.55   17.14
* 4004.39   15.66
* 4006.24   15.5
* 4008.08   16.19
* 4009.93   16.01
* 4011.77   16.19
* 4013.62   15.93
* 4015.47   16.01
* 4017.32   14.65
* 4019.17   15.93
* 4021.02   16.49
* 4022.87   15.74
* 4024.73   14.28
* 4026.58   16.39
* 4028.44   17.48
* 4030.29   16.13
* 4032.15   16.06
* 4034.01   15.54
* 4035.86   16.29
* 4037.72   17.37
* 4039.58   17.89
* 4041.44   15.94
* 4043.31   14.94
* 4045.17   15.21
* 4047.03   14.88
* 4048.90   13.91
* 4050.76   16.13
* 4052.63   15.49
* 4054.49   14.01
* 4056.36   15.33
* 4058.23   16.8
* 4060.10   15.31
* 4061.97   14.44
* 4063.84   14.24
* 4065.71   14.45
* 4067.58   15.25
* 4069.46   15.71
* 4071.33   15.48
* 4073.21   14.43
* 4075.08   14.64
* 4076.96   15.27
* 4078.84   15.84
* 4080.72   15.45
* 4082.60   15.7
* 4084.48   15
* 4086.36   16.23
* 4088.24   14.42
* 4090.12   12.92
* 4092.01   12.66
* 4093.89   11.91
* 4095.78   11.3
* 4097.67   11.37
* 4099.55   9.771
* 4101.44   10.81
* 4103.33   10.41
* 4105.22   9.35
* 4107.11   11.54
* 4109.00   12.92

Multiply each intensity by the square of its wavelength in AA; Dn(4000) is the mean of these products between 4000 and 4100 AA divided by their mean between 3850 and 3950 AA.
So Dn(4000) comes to 1.16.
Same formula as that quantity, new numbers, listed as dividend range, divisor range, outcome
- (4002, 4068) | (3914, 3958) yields 1.15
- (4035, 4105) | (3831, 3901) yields 1.24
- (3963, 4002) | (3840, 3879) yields 0.90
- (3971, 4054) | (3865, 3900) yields 1.22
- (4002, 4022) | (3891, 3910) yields 1.20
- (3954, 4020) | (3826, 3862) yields 1.19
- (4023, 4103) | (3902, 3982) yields 1.21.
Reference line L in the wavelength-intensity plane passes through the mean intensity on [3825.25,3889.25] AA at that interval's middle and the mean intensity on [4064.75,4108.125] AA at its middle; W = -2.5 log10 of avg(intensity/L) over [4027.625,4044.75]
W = -0.22 mag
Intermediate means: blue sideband 12.8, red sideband 13.5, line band 16.4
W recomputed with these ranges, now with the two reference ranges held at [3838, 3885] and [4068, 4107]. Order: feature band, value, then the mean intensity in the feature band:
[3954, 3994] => 0.16 mag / 11.8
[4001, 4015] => -0.19 mag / 16.1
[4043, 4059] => -0.13 mag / 15.2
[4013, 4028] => -0.16 mag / 15.7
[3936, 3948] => -0.08 mag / 14.8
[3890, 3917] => -0.04 mag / 14.3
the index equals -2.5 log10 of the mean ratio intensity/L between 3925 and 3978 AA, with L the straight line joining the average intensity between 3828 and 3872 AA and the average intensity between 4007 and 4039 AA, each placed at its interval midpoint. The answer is 0.22 mag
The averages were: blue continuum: 13.2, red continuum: 16.1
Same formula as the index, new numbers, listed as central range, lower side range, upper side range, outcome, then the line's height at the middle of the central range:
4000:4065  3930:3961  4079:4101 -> -0.17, 13.5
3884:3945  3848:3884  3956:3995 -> -0.02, 13.4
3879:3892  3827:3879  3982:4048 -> 0.25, 13.7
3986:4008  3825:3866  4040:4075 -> -0.09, 14.4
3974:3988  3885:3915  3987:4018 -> 0.18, 15.2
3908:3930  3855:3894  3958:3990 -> -0.22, 12.5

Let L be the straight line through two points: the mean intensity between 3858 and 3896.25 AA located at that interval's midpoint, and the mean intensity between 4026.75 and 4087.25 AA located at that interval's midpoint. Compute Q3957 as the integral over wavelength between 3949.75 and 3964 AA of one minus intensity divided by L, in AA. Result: 0.9 AA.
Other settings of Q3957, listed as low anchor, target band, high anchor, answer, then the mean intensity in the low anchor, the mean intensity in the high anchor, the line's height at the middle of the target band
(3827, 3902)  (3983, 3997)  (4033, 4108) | -1.3 AA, 12.8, 14.3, 13.7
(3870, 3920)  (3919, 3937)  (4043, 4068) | 0.8 AA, 13.5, 15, 13.8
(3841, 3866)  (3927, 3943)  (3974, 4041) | 2.4 AA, 14.5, 15.3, 14.9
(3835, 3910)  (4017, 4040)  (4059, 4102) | -3.8 AA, 13.3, 14.1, 13.9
